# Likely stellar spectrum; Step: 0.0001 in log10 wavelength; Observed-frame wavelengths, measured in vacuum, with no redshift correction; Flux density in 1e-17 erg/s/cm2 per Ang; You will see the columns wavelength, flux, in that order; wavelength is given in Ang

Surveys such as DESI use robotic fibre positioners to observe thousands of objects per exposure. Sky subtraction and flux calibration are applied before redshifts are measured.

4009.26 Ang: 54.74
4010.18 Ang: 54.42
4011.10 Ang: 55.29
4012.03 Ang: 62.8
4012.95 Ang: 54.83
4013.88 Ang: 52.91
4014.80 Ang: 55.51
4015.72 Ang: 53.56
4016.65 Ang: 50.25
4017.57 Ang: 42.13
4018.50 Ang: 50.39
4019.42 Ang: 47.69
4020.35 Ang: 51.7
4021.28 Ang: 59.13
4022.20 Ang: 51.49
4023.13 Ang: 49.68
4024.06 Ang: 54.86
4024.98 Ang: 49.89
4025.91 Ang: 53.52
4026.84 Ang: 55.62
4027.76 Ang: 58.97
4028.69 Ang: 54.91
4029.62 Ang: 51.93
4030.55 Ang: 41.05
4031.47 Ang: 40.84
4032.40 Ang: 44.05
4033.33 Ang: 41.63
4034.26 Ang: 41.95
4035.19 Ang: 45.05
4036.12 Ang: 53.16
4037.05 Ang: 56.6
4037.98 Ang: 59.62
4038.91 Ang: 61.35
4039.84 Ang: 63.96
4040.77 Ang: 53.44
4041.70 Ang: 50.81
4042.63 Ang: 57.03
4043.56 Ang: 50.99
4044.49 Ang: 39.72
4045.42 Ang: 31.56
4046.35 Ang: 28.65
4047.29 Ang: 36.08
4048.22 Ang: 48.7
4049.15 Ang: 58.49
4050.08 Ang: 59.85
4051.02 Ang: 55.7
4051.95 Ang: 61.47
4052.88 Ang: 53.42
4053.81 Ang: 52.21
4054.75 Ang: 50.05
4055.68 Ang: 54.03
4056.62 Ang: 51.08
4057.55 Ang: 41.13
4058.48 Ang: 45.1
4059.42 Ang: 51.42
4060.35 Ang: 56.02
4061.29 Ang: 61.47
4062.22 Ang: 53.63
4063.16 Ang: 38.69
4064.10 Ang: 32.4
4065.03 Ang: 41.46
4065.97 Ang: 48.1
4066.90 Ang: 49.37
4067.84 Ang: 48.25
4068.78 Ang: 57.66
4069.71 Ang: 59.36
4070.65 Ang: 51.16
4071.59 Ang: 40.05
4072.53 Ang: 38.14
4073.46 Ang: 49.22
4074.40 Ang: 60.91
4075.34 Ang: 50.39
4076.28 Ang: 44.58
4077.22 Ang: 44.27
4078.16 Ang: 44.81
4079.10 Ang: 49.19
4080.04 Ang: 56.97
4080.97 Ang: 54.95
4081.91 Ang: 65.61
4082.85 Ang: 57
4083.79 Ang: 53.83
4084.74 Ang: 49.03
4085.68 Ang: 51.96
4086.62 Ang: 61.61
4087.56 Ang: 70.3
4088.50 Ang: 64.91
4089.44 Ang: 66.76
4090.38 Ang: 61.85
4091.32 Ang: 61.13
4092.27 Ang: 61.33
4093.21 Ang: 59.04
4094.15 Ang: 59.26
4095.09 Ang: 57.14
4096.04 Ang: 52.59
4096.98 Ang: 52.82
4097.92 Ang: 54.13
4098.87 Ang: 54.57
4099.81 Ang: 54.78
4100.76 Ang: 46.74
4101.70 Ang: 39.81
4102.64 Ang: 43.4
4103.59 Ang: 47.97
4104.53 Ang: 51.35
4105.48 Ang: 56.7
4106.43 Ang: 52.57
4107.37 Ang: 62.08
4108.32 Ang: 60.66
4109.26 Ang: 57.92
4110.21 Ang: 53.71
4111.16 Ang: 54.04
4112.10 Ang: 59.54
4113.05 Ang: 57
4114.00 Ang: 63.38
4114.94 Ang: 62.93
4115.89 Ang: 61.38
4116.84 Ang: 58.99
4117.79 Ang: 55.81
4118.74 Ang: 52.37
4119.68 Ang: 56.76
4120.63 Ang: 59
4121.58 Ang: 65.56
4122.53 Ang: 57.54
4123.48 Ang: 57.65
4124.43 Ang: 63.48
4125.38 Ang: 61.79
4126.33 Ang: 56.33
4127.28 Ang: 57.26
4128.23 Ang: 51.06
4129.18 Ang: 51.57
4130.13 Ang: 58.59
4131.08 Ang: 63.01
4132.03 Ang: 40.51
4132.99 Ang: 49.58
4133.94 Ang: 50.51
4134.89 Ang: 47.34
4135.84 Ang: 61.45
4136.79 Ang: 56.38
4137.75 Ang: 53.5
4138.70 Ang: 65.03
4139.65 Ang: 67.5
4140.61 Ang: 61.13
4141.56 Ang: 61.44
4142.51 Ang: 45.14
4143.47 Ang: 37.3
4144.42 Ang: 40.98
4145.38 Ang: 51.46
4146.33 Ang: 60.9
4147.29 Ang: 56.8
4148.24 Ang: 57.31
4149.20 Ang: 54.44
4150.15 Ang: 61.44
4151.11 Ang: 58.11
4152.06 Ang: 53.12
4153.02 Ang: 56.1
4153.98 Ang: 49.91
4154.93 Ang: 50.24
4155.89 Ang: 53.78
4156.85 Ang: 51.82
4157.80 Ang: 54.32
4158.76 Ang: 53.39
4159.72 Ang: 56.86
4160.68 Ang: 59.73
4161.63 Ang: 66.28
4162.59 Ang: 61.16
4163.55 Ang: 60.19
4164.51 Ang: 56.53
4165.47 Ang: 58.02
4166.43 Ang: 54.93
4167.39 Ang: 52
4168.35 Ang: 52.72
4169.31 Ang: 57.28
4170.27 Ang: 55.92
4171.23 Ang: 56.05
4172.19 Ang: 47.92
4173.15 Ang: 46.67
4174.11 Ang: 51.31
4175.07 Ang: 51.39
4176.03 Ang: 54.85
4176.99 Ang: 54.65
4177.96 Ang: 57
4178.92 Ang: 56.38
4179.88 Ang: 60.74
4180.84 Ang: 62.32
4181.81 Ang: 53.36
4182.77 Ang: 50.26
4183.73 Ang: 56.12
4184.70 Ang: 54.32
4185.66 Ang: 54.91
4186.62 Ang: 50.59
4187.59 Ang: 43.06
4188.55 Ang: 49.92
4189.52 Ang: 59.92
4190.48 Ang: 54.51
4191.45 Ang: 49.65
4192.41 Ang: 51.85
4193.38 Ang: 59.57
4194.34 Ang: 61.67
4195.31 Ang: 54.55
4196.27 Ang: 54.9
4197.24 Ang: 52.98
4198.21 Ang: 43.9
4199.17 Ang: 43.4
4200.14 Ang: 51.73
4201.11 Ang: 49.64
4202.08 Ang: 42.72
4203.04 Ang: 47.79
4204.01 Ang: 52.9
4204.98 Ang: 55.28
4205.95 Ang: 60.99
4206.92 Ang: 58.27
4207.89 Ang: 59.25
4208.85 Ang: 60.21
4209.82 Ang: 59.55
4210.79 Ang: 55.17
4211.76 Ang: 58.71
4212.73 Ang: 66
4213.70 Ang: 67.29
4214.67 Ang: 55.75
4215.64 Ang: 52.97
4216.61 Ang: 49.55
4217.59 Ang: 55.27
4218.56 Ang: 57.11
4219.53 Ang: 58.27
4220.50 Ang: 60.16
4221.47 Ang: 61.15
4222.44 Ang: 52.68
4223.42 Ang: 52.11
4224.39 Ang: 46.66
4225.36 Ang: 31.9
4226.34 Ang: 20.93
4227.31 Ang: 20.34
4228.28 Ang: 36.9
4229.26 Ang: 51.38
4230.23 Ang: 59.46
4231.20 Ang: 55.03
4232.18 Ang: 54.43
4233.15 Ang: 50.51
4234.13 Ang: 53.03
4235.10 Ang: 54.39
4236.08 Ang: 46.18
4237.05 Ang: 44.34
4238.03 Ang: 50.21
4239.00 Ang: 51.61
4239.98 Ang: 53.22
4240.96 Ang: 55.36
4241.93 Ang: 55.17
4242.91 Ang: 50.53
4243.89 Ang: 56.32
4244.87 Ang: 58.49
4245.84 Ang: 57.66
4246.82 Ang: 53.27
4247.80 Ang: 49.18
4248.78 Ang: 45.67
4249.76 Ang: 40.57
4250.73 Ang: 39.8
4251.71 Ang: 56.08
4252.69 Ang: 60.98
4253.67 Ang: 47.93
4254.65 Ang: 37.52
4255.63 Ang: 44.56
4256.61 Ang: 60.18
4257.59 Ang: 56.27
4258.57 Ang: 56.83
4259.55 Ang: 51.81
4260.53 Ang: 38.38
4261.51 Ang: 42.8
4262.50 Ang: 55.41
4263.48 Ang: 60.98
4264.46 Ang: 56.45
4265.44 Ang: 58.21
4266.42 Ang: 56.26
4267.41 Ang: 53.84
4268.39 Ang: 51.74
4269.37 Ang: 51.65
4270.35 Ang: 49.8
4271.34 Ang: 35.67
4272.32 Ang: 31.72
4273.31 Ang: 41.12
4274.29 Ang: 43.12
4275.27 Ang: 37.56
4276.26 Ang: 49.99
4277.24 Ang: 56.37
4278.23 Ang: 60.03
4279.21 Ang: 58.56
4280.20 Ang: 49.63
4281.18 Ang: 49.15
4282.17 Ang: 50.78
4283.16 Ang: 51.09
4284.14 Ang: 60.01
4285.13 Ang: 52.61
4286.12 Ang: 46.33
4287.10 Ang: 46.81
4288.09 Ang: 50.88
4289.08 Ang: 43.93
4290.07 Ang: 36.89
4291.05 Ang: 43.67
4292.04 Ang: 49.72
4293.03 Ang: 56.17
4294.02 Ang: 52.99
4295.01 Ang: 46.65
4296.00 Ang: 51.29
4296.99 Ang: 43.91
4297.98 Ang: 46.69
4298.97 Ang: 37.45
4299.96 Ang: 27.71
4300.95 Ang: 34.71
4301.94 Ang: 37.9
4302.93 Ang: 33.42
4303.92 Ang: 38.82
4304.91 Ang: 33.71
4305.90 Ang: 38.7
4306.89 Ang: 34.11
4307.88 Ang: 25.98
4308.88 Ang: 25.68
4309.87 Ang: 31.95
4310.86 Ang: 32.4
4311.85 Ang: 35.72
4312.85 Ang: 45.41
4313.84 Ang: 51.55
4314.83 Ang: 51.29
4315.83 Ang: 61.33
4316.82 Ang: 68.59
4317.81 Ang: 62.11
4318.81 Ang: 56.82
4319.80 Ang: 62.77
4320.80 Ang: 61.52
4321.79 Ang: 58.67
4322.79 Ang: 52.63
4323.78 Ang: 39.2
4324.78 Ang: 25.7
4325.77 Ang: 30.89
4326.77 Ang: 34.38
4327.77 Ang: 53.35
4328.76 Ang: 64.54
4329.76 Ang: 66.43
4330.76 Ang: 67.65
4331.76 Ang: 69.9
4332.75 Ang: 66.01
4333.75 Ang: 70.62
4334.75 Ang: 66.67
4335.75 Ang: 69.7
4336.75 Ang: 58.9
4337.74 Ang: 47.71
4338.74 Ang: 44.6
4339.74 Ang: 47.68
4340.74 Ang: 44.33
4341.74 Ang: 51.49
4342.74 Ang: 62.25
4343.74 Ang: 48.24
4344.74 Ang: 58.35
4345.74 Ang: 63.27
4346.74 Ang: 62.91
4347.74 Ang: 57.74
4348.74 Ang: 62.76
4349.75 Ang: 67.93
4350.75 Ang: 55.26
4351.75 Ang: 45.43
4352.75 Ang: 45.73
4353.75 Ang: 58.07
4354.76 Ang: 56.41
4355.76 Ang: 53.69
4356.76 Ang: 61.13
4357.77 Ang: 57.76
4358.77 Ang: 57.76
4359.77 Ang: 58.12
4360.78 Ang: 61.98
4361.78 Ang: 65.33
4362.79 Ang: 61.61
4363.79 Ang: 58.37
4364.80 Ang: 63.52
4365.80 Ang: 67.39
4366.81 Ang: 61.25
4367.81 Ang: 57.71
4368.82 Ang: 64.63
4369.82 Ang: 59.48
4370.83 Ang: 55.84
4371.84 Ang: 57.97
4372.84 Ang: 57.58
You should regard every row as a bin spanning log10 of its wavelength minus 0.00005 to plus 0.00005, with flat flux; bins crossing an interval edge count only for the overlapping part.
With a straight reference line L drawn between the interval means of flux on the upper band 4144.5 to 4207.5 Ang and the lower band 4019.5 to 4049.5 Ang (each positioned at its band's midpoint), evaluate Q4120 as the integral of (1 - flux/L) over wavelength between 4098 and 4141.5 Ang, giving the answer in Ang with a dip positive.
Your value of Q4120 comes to -2.9 Ang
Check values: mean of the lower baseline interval 49.8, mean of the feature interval 56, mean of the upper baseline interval 54.3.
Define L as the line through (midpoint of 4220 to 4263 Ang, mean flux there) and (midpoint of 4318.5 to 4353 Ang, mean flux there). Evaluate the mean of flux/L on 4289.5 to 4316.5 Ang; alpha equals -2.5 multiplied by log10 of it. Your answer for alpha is 0.284 mag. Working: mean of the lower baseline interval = 49.5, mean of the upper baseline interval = 55.6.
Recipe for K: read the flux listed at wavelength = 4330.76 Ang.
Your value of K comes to 67.65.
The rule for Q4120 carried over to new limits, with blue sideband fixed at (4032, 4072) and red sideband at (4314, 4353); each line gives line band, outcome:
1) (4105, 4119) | -1.9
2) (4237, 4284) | 3.3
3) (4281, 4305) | 4.4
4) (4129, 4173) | -2.6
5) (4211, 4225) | -0.8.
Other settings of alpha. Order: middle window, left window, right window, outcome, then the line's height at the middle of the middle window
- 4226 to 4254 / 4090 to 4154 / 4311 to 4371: 0.137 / 56.1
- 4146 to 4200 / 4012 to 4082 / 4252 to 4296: -0.094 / 50.1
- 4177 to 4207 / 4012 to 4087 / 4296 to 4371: -0.038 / 51.5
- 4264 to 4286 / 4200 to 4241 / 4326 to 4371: 0.094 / 54.7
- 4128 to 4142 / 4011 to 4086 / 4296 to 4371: -0.098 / 51.2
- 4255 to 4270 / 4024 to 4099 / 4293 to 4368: -0.019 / 51.9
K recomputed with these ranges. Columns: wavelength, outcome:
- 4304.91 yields 33.71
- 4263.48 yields 60.98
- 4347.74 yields 57.74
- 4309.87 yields 31.95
